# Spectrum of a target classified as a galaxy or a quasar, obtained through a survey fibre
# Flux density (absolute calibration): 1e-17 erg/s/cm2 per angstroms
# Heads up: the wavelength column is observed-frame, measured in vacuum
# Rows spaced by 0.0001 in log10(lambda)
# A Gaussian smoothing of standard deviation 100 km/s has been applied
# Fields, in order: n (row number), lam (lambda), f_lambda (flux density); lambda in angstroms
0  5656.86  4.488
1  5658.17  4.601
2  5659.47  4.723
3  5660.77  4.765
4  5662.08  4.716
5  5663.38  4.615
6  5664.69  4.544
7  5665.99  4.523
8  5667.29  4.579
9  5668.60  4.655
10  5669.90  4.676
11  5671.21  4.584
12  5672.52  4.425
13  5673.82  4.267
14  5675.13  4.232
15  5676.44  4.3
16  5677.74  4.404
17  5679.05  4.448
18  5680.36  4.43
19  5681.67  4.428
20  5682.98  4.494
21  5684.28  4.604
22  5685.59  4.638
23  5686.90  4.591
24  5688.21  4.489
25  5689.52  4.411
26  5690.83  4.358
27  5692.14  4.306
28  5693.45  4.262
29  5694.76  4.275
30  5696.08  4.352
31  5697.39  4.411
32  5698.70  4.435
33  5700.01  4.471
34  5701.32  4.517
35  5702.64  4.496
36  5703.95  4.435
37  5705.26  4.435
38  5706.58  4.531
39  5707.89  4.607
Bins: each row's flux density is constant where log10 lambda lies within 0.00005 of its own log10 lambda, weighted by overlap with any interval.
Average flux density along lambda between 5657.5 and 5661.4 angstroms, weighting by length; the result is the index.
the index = 4.69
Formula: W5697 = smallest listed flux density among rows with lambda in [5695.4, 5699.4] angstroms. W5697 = 4.352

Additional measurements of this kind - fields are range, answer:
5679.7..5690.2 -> 4.411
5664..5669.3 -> 4.523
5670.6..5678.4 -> 4.232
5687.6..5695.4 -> 4.262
